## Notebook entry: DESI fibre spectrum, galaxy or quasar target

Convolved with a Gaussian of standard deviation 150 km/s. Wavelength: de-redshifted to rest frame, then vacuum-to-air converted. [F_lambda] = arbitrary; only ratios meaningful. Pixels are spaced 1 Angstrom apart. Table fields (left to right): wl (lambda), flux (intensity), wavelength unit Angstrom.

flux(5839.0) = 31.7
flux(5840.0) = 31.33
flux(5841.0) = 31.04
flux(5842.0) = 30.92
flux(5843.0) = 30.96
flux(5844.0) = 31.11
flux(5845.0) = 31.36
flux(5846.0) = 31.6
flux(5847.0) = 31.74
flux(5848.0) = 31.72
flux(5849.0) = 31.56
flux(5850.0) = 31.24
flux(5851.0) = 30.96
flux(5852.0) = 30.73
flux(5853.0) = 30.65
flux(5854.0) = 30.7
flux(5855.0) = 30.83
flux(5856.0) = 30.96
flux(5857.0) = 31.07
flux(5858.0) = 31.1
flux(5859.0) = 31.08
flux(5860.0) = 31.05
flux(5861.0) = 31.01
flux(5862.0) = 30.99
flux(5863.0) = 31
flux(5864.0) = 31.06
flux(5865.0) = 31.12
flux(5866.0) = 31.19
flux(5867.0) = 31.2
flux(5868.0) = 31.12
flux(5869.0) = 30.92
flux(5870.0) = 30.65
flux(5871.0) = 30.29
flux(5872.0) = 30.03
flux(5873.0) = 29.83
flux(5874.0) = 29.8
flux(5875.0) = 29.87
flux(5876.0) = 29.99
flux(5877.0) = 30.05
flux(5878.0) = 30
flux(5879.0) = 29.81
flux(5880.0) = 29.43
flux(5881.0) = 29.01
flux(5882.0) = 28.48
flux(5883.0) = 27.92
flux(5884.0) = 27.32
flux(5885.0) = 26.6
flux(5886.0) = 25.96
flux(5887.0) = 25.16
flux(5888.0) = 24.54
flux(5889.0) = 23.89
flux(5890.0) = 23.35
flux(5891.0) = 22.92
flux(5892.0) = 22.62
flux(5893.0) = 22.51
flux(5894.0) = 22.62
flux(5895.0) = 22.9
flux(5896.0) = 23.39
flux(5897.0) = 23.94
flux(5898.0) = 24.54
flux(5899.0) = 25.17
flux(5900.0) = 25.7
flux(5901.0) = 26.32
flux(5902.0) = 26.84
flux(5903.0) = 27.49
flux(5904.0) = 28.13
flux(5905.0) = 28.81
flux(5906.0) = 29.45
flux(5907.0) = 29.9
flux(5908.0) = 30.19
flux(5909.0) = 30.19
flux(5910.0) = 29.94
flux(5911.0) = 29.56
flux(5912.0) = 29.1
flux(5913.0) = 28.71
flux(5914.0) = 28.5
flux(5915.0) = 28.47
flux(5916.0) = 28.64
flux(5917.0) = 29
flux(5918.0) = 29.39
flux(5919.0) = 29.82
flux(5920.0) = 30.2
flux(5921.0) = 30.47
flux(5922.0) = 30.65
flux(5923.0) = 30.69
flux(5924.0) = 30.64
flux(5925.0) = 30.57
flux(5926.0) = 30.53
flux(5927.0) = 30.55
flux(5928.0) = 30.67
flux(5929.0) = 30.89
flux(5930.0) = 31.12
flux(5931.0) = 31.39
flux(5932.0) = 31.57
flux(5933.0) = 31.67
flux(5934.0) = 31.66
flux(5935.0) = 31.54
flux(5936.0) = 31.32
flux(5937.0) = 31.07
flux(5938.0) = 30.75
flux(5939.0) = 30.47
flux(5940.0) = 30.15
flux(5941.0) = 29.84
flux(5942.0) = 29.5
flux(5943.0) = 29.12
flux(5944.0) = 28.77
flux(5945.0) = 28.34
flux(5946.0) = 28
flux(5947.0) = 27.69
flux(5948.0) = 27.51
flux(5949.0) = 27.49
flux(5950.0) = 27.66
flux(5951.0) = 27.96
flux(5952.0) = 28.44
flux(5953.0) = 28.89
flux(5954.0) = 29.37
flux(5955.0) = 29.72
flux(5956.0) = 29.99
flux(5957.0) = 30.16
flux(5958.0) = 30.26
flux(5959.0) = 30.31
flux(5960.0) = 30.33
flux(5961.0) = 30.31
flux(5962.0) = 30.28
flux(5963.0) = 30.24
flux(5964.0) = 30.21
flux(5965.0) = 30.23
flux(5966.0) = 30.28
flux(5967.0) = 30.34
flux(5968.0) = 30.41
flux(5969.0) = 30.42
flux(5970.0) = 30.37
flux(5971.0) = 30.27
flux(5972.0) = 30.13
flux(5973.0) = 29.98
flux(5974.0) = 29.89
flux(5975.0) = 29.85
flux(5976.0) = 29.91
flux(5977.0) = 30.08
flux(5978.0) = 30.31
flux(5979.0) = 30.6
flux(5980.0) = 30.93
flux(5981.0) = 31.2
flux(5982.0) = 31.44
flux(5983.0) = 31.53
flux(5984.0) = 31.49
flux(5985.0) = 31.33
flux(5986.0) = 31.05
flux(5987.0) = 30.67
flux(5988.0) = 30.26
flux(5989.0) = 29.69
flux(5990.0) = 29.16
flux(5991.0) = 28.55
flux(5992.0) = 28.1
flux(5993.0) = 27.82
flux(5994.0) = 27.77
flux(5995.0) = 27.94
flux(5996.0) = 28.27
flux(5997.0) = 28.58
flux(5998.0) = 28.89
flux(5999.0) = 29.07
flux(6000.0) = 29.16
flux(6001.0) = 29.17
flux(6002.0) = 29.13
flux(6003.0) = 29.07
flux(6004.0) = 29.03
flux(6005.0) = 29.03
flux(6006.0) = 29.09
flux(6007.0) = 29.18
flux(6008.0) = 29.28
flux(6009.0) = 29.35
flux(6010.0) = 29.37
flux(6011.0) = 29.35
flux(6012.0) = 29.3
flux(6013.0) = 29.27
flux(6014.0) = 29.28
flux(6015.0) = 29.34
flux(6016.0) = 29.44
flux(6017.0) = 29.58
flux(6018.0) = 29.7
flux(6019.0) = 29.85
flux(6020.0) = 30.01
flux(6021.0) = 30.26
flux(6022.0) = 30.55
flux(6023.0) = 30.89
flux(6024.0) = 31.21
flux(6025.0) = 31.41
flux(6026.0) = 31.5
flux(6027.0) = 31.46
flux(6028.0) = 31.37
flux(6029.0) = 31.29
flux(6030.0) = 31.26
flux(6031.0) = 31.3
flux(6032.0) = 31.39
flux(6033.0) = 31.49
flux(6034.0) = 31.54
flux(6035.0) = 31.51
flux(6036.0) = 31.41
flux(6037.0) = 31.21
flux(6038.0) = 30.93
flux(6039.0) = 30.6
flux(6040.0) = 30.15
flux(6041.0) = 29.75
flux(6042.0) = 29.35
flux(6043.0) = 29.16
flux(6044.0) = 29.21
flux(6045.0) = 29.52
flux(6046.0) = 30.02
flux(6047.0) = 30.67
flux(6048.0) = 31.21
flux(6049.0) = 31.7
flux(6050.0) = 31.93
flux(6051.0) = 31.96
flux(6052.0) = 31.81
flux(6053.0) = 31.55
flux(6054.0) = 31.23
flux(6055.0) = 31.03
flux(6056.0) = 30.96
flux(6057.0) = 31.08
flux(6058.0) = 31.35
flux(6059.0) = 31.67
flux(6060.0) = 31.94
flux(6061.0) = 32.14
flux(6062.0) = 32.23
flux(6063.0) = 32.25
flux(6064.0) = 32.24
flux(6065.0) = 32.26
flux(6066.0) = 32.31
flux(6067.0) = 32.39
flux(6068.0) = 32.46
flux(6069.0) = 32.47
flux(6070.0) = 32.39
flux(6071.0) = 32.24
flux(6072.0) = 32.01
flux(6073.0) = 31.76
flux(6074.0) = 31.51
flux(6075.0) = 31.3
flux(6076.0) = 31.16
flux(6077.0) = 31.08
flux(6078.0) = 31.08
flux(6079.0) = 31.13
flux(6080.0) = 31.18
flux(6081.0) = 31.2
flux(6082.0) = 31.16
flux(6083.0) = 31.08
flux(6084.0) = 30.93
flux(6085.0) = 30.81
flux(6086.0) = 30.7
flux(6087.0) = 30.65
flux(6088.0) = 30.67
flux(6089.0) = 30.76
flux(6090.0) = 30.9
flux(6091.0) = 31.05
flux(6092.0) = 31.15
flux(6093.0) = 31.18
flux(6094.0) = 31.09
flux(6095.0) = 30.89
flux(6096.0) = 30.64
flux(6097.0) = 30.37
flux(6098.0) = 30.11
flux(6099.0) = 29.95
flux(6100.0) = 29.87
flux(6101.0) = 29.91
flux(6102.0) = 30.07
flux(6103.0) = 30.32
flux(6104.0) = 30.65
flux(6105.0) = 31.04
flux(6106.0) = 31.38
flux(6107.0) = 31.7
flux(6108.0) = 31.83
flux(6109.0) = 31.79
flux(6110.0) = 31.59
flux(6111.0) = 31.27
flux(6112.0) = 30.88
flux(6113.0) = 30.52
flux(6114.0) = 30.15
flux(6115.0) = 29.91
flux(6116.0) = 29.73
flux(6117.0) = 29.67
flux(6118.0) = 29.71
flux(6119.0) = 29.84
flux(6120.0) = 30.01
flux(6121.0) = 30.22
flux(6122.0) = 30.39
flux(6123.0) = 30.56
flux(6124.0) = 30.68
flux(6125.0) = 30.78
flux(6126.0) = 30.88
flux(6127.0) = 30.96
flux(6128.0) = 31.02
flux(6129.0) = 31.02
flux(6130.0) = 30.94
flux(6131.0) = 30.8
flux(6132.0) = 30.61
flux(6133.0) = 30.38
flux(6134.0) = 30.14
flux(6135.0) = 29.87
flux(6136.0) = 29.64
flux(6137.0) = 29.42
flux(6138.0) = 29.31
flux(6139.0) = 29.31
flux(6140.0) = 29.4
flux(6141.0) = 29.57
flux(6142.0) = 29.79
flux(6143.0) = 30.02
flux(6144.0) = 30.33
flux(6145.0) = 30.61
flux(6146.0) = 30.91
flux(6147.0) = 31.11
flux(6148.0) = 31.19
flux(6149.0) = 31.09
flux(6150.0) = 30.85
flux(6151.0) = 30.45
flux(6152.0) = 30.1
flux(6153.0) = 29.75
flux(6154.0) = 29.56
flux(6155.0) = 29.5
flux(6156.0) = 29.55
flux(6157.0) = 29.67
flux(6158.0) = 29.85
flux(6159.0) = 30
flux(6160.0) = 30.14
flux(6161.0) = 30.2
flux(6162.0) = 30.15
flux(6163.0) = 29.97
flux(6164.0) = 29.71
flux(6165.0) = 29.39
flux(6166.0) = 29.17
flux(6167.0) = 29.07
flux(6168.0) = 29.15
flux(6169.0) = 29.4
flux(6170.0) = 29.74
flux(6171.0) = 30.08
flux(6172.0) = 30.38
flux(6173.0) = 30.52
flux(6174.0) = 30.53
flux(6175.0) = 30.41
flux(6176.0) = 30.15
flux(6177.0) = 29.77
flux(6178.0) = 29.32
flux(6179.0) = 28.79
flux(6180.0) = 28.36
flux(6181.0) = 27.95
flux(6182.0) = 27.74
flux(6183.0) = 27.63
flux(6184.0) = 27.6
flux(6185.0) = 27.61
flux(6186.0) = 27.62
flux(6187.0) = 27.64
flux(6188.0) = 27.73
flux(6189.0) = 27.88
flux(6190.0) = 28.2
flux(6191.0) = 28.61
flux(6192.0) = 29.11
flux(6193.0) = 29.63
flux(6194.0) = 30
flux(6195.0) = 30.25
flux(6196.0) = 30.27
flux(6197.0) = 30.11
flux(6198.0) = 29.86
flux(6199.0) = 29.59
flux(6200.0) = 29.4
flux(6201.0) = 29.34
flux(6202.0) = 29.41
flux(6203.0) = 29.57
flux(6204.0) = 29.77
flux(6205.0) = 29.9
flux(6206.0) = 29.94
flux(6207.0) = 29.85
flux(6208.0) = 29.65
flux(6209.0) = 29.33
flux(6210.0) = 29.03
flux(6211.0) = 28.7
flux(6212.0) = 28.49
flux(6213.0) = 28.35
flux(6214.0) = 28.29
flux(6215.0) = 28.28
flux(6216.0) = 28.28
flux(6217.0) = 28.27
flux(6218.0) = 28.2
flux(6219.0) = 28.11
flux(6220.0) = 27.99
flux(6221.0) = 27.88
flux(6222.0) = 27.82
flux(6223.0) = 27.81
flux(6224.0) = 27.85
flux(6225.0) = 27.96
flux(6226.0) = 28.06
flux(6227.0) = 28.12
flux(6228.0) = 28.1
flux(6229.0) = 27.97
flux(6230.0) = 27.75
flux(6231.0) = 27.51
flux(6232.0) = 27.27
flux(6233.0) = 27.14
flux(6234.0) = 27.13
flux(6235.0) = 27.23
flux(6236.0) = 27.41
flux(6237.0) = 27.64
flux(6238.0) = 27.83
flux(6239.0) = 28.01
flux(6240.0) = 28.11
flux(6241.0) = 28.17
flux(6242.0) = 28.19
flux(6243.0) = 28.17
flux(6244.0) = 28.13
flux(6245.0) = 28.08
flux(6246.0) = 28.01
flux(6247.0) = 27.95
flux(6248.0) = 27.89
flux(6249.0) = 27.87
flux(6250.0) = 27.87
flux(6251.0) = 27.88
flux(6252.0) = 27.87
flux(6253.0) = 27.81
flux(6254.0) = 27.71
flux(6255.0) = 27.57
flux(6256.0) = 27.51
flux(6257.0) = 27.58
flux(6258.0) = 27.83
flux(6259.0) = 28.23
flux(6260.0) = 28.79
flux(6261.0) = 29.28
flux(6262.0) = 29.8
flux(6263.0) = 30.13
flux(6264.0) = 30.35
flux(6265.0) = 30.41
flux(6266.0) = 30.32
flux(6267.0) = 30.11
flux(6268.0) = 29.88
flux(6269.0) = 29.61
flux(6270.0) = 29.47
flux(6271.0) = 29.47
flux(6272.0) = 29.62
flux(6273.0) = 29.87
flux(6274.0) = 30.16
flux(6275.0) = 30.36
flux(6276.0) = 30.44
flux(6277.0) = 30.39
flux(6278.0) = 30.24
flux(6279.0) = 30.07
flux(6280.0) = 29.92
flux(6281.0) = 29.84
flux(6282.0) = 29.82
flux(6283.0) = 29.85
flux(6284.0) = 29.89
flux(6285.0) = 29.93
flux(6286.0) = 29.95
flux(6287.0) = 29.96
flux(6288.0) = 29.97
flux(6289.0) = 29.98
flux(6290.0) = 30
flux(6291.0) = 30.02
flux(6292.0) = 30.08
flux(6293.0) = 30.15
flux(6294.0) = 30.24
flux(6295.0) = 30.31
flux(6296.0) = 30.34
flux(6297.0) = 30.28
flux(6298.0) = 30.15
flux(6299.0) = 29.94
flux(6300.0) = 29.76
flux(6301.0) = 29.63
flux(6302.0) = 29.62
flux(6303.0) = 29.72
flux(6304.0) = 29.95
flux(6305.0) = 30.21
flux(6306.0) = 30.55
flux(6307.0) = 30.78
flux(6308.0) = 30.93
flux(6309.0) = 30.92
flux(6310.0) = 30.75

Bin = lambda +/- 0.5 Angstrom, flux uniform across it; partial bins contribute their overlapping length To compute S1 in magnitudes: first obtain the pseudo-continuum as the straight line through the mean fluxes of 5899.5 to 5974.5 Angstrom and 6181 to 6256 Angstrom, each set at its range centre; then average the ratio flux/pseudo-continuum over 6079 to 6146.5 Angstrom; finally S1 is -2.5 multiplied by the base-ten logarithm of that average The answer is -0.06 mag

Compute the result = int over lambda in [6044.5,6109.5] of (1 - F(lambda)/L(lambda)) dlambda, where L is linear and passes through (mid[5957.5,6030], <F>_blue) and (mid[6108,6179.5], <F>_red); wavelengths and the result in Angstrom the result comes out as -2.6 Angstrom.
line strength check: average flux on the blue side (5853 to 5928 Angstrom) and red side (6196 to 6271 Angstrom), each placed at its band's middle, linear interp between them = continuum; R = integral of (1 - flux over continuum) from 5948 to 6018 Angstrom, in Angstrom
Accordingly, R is -2.46 Angstrom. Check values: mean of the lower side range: 28.6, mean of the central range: 29.6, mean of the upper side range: 28.5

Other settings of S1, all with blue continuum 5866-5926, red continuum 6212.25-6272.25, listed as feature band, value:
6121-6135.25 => -0.09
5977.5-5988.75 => -0.10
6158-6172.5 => -0.06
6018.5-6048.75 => -0.09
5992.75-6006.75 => -0.02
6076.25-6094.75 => -0.10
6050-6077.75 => -0.13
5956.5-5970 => -0.08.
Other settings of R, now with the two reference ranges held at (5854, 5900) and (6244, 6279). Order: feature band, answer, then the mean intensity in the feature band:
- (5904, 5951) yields -2.49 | 29.8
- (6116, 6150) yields -1.86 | 30.3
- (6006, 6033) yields -1.66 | 30.2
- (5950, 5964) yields -0.64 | 29.7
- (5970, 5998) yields -1.44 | 29.9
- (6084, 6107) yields -1.62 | 30.7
